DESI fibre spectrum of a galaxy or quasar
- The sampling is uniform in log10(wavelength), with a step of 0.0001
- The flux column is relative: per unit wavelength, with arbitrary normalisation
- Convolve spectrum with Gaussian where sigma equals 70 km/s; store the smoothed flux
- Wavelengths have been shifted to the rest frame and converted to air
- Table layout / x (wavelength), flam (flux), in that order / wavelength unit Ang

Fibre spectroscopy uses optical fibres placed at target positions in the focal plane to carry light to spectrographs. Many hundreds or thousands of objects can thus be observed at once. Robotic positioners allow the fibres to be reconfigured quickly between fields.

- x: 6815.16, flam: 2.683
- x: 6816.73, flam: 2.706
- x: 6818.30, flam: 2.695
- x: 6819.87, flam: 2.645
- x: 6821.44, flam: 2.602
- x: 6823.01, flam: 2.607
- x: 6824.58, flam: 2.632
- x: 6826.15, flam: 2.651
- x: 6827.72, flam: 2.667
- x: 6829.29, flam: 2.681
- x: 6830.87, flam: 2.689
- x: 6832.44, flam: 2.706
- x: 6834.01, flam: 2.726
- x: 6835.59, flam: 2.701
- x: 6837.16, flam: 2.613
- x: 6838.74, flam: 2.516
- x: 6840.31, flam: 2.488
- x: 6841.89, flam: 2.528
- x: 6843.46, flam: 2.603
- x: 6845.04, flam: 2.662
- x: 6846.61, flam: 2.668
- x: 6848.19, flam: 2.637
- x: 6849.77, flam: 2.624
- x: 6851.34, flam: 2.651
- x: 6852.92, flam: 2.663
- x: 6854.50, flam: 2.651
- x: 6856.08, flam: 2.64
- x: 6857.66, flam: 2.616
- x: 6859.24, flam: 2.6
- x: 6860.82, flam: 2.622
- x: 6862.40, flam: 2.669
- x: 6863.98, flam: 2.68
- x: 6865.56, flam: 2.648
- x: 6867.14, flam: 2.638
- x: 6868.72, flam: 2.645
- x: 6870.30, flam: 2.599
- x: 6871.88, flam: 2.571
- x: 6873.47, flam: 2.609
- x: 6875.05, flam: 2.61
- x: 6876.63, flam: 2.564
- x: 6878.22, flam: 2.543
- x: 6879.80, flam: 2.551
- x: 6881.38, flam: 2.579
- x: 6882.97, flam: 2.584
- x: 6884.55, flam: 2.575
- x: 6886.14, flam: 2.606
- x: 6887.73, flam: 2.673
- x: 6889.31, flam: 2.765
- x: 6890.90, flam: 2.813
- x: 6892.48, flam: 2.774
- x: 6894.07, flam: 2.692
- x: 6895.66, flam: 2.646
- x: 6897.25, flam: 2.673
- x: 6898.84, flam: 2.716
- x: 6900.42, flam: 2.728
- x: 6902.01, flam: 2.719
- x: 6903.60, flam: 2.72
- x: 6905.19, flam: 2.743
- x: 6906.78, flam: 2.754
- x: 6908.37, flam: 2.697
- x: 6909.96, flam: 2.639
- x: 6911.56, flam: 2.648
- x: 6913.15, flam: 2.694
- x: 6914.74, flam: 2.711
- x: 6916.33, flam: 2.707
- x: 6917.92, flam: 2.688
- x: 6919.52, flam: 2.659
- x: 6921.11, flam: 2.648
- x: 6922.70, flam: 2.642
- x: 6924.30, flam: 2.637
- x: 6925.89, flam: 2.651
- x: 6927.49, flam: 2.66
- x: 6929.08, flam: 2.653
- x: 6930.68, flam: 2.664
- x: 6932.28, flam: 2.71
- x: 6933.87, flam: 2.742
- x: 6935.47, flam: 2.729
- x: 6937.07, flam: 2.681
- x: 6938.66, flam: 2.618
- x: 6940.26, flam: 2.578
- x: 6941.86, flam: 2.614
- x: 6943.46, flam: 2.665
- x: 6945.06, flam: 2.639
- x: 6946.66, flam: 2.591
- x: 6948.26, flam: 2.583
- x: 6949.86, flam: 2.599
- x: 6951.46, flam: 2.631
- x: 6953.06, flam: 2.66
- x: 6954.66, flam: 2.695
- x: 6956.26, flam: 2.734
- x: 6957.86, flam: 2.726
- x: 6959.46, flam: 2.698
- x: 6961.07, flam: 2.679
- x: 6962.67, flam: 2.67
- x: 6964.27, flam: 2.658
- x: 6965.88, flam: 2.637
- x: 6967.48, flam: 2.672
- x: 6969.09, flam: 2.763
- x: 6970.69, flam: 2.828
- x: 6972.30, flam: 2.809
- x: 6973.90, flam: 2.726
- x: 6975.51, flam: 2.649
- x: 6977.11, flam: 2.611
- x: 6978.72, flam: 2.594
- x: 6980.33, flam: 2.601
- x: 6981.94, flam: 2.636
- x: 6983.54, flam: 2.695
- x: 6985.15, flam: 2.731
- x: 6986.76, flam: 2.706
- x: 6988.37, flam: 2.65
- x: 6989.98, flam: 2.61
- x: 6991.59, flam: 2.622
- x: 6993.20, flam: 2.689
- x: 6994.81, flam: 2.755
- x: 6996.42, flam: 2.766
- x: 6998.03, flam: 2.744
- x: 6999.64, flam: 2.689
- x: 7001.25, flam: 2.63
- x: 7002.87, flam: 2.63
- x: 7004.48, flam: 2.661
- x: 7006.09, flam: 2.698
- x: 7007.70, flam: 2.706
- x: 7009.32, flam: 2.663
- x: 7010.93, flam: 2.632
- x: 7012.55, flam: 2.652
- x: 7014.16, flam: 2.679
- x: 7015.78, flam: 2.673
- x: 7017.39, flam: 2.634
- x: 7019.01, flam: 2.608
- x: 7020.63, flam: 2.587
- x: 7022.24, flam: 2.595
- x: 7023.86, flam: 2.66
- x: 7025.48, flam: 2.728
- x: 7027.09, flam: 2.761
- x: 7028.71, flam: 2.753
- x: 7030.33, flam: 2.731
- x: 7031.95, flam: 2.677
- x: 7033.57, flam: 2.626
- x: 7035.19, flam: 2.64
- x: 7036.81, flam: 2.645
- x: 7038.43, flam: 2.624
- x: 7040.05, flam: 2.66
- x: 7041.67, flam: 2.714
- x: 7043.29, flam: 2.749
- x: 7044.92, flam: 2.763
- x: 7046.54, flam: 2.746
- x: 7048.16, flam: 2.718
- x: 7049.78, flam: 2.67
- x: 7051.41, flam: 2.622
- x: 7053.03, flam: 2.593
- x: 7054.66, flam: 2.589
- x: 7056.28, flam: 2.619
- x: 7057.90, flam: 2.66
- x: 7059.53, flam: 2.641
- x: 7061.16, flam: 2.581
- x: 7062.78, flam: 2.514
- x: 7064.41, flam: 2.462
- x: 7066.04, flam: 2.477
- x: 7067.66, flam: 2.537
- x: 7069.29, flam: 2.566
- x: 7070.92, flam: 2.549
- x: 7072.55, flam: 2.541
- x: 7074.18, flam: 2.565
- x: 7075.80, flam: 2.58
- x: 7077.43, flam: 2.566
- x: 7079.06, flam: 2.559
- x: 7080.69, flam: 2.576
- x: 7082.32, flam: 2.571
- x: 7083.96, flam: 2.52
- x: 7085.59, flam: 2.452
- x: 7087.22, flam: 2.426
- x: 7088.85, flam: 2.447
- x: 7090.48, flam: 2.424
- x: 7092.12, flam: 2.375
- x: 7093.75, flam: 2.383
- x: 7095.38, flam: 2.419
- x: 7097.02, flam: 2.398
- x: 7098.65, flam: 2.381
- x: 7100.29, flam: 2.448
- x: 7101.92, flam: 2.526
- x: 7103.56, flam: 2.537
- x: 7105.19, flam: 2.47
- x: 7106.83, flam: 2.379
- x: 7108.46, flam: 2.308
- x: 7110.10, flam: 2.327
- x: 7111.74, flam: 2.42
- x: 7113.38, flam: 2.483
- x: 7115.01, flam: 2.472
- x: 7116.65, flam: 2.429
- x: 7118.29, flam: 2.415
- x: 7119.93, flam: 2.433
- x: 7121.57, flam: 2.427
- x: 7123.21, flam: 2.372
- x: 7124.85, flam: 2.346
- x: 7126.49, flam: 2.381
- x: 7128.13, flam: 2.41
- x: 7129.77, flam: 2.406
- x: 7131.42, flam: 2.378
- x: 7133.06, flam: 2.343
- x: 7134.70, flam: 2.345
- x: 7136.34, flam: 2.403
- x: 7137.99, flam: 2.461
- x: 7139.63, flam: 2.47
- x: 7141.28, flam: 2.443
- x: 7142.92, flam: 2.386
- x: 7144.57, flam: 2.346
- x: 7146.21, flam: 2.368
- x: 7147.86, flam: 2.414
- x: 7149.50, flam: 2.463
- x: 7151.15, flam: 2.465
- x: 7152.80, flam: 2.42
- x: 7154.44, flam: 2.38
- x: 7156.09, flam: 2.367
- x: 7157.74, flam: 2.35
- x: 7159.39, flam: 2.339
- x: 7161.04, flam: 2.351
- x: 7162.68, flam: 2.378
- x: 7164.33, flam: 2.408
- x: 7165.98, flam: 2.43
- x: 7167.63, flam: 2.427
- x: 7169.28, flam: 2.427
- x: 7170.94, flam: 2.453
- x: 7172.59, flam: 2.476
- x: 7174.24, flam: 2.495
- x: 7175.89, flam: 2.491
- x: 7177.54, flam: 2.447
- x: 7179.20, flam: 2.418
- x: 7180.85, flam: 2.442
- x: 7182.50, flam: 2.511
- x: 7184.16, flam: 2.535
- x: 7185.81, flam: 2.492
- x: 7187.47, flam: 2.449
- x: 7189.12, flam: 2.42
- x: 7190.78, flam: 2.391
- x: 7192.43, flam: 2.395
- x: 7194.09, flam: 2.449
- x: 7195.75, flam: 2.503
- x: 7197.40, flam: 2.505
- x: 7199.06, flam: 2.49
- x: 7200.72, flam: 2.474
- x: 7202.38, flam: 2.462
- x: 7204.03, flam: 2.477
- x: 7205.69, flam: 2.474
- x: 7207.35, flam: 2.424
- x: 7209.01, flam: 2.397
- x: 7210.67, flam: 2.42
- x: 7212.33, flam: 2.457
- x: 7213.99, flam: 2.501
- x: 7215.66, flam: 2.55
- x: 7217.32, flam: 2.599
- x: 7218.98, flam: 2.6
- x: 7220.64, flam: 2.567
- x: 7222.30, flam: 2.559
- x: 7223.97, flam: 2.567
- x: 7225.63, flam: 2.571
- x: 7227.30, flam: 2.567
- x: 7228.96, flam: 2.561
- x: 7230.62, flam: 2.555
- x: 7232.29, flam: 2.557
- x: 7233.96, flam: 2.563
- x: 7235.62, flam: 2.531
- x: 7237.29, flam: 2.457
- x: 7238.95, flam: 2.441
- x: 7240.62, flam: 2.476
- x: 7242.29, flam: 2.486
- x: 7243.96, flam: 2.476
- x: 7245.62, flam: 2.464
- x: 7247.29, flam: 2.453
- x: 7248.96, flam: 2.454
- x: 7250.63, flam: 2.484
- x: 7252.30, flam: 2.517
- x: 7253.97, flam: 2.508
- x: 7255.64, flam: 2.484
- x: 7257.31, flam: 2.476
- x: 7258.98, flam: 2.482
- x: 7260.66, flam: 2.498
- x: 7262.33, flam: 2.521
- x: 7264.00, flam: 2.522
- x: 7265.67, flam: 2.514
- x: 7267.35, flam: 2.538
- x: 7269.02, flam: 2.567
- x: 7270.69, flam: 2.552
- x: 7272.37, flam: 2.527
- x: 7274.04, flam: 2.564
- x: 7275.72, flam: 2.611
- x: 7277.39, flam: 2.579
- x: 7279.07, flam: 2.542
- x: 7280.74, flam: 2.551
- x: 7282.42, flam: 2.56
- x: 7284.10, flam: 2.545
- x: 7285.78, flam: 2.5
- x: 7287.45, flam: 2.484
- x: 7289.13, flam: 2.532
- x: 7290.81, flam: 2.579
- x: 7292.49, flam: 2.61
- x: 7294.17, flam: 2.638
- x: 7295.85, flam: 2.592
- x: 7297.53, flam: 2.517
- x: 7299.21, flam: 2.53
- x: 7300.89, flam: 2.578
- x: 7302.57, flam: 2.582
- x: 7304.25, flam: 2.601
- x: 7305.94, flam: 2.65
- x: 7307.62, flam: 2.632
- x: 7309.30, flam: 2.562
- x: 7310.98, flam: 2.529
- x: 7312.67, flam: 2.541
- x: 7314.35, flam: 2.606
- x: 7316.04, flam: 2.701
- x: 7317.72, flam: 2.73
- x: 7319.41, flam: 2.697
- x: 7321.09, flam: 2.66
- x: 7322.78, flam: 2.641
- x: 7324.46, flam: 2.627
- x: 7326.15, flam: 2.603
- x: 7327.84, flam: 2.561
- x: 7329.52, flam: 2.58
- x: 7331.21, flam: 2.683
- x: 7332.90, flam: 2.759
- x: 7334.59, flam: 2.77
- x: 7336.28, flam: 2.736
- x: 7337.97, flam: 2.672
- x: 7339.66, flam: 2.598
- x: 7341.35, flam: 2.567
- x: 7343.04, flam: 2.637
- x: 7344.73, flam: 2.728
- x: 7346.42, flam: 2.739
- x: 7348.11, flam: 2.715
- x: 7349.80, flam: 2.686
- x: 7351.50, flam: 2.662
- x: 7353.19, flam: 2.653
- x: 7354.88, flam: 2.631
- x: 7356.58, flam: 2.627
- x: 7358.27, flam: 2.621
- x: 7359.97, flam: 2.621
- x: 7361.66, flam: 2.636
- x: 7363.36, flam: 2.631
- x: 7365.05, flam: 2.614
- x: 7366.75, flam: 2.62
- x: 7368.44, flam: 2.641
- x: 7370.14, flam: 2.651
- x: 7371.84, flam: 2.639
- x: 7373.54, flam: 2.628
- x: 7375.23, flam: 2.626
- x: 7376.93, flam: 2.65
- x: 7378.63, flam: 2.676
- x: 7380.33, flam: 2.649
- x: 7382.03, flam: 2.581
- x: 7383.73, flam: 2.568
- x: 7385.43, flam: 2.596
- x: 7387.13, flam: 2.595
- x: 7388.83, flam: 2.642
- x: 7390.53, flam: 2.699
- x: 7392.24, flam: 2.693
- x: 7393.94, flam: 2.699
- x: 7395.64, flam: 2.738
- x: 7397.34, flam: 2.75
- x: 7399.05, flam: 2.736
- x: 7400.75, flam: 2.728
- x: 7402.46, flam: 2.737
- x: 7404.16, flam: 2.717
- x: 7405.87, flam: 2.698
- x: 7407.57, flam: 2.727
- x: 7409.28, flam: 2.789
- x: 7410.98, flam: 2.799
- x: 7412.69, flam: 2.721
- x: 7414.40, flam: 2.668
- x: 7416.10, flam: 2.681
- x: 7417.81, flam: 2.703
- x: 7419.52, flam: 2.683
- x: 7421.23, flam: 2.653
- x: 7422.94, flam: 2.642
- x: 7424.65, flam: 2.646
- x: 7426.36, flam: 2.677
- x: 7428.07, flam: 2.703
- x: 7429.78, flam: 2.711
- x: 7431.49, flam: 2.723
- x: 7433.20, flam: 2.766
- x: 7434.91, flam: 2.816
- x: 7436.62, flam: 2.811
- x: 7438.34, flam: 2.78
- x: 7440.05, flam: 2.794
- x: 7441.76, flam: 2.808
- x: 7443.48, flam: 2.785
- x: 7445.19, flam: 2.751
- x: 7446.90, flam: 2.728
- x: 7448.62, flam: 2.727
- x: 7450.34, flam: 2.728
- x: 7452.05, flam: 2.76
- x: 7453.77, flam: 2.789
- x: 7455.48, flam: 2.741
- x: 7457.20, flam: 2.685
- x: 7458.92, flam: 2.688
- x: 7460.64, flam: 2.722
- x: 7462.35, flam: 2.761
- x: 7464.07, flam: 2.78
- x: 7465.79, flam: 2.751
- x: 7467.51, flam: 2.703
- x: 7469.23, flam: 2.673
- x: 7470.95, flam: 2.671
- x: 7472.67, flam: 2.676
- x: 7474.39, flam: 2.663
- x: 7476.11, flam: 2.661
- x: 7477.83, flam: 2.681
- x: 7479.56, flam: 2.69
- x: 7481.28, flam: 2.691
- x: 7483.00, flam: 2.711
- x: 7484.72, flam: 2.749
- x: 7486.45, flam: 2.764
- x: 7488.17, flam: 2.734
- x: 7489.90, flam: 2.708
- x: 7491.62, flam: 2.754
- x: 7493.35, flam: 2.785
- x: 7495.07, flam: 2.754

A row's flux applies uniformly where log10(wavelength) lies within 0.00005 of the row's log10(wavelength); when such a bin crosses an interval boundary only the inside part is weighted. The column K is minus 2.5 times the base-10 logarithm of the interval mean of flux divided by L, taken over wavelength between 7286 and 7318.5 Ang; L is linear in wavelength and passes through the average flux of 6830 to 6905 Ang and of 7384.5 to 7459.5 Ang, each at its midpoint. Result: 0.05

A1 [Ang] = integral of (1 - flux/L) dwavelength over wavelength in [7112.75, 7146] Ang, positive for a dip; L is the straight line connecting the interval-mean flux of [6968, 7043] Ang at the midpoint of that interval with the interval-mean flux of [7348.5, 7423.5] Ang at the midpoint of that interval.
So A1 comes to 3.3 Ang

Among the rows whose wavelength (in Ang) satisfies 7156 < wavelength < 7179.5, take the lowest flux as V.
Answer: 2.339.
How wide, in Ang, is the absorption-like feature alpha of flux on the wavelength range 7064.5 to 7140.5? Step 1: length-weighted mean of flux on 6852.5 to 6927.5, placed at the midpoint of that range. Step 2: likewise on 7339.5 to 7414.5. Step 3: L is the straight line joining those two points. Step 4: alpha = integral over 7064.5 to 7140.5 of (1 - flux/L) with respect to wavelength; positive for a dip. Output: 6.05 Ang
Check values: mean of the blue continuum 2.66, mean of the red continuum 2.67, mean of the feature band 2.45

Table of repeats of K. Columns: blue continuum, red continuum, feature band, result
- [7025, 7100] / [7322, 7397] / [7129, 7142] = 0.08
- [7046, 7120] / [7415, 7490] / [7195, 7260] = 0.04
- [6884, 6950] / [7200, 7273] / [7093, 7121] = 0.07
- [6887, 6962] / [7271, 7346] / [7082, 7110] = 0.09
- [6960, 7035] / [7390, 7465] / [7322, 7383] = 0.03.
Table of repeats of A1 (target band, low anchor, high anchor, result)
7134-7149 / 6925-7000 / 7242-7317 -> 1.1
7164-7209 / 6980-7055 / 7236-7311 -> 2.1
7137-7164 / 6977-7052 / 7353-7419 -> 2.7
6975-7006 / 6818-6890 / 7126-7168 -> -1.8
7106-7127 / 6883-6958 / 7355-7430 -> 2.1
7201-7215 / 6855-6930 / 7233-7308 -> 0.5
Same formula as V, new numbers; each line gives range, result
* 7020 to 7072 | 2.462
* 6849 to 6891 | 2.543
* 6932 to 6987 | 2.578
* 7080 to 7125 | 2.308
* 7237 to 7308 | 2.441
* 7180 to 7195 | 2.391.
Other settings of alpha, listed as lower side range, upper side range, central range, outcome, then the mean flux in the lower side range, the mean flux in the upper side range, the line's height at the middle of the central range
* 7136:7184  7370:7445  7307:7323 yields -0.2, 2.42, 2.7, 2.6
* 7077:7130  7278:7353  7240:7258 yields 0.6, 2.44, 2.62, 2.56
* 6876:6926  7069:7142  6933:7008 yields -2.3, 2.67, 2.45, 2.59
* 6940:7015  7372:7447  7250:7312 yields 3.4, 2.67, 2.7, 2.69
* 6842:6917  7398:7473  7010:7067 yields 0.6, 2.65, 2.73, 2.68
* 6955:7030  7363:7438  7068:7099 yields 2.2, 2.68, 2.69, 2.68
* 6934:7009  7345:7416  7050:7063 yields 0.3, 2.67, 2.67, 2.67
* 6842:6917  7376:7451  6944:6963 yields 0.0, 2.65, 2.71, 2.66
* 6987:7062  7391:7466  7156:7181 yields 2.5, 2.67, 2.73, 2.69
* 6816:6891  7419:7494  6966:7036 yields -0.6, 2.63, 2.73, 2.65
